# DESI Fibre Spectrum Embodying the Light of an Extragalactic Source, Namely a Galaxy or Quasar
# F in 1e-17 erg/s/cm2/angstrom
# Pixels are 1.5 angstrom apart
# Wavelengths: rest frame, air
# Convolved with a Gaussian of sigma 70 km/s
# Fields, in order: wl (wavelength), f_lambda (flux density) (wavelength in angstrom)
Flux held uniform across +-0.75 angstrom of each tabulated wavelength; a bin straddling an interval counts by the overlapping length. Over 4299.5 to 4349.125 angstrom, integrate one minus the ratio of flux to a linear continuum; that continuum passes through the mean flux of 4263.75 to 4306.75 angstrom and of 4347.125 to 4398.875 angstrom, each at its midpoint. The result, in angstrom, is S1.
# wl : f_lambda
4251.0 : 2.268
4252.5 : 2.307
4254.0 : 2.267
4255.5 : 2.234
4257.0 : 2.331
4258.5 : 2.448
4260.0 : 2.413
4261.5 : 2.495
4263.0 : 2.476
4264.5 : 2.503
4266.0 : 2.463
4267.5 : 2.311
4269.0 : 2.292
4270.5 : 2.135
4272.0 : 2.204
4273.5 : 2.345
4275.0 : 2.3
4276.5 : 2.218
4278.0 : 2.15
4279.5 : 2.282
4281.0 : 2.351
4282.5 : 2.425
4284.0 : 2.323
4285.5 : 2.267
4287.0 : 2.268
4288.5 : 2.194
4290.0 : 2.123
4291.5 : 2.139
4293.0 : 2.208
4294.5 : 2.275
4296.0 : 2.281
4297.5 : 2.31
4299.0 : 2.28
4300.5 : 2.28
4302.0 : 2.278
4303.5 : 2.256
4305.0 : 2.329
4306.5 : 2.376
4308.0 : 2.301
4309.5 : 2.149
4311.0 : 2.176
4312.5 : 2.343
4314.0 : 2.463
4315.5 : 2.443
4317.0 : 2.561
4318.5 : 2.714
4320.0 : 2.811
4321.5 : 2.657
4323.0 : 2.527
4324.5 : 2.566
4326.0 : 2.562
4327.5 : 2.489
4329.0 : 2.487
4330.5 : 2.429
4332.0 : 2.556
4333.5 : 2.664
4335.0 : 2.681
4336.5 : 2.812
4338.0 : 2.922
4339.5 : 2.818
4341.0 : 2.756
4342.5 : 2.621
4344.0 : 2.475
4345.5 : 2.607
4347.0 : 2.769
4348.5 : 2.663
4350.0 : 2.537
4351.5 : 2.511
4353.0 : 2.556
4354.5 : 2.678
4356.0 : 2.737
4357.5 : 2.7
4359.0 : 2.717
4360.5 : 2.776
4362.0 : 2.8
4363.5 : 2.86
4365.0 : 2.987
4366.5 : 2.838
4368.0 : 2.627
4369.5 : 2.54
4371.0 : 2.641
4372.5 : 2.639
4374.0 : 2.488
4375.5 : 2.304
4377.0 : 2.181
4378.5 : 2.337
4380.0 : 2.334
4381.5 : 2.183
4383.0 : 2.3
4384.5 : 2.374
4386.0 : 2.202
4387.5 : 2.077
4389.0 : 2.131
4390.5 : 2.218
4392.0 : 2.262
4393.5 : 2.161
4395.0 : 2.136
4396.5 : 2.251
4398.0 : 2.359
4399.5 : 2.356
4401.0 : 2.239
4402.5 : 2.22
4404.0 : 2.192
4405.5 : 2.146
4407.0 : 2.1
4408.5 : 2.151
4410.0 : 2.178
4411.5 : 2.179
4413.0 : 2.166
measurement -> -3.4 angstrom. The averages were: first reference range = 2.28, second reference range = 2.48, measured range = 2.53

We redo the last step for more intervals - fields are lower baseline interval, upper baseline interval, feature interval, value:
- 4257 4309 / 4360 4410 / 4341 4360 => -2.35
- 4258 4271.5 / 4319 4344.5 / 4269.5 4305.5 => 3.12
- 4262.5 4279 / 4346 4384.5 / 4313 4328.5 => -0.76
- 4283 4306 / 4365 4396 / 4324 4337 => -1.56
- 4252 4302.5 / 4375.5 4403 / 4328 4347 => -3.24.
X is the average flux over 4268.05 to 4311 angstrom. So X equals 2.26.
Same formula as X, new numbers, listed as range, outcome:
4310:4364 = 2.62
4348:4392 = 2.51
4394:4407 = 2.23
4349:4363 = 2.67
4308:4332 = 2.49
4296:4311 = 2.28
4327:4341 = 2.66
